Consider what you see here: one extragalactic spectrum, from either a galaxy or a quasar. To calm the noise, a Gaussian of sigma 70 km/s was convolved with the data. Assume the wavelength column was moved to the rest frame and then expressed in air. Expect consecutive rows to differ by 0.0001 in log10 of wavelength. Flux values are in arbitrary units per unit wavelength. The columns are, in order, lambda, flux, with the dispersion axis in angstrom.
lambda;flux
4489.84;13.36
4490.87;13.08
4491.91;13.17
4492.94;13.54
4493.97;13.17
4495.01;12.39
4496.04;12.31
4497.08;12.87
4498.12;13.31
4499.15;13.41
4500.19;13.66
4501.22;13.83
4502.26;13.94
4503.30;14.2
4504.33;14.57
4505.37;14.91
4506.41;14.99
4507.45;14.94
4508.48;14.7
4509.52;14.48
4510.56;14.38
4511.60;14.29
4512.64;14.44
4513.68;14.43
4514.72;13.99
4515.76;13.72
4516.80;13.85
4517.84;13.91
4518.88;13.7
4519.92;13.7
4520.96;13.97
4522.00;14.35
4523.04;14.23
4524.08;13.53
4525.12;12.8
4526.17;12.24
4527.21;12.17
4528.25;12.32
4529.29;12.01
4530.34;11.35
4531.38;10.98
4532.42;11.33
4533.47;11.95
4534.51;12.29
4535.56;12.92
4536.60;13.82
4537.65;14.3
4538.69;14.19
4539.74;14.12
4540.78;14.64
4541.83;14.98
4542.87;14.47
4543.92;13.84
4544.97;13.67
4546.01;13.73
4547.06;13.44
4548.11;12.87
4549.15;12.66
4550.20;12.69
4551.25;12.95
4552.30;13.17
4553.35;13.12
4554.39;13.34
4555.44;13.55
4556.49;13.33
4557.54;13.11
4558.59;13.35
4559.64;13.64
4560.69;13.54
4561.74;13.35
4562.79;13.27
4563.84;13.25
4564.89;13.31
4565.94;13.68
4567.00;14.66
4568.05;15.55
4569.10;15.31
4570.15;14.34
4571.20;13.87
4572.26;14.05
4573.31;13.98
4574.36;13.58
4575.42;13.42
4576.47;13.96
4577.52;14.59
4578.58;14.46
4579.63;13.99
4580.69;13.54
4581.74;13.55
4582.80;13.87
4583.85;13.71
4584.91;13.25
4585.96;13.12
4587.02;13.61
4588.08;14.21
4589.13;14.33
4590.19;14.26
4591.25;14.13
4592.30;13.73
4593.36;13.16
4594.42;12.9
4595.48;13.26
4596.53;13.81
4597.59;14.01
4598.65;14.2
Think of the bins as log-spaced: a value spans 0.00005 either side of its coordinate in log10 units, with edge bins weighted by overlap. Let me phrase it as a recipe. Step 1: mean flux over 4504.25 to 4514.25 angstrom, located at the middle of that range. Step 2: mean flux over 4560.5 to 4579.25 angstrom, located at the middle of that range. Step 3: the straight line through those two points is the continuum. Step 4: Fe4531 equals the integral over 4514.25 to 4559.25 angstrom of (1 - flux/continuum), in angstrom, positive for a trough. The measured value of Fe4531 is 3.3 angstrom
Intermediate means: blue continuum 14.6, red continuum 14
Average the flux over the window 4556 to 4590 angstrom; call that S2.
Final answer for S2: 13.8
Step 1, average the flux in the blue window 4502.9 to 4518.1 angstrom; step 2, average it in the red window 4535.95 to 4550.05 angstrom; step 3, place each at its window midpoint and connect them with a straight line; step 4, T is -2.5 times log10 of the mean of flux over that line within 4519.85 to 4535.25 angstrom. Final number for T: 0.13 mag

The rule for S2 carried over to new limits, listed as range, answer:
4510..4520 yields 14.1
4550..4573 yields 13.7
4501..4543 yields 13.6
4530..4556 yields 13.2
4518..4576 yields 13.4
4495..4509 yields 13.9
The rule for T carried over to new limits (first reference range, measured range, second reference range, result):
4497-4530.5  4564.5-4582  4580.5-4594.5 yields -0.03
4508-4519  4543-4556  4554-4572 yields 0.05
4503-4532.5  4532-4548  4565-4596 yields 0.01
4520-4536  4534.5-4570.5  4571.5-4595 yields -0.05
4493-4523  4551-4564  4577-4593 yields 0.05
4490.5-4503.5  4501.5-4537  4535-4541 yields 0.01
